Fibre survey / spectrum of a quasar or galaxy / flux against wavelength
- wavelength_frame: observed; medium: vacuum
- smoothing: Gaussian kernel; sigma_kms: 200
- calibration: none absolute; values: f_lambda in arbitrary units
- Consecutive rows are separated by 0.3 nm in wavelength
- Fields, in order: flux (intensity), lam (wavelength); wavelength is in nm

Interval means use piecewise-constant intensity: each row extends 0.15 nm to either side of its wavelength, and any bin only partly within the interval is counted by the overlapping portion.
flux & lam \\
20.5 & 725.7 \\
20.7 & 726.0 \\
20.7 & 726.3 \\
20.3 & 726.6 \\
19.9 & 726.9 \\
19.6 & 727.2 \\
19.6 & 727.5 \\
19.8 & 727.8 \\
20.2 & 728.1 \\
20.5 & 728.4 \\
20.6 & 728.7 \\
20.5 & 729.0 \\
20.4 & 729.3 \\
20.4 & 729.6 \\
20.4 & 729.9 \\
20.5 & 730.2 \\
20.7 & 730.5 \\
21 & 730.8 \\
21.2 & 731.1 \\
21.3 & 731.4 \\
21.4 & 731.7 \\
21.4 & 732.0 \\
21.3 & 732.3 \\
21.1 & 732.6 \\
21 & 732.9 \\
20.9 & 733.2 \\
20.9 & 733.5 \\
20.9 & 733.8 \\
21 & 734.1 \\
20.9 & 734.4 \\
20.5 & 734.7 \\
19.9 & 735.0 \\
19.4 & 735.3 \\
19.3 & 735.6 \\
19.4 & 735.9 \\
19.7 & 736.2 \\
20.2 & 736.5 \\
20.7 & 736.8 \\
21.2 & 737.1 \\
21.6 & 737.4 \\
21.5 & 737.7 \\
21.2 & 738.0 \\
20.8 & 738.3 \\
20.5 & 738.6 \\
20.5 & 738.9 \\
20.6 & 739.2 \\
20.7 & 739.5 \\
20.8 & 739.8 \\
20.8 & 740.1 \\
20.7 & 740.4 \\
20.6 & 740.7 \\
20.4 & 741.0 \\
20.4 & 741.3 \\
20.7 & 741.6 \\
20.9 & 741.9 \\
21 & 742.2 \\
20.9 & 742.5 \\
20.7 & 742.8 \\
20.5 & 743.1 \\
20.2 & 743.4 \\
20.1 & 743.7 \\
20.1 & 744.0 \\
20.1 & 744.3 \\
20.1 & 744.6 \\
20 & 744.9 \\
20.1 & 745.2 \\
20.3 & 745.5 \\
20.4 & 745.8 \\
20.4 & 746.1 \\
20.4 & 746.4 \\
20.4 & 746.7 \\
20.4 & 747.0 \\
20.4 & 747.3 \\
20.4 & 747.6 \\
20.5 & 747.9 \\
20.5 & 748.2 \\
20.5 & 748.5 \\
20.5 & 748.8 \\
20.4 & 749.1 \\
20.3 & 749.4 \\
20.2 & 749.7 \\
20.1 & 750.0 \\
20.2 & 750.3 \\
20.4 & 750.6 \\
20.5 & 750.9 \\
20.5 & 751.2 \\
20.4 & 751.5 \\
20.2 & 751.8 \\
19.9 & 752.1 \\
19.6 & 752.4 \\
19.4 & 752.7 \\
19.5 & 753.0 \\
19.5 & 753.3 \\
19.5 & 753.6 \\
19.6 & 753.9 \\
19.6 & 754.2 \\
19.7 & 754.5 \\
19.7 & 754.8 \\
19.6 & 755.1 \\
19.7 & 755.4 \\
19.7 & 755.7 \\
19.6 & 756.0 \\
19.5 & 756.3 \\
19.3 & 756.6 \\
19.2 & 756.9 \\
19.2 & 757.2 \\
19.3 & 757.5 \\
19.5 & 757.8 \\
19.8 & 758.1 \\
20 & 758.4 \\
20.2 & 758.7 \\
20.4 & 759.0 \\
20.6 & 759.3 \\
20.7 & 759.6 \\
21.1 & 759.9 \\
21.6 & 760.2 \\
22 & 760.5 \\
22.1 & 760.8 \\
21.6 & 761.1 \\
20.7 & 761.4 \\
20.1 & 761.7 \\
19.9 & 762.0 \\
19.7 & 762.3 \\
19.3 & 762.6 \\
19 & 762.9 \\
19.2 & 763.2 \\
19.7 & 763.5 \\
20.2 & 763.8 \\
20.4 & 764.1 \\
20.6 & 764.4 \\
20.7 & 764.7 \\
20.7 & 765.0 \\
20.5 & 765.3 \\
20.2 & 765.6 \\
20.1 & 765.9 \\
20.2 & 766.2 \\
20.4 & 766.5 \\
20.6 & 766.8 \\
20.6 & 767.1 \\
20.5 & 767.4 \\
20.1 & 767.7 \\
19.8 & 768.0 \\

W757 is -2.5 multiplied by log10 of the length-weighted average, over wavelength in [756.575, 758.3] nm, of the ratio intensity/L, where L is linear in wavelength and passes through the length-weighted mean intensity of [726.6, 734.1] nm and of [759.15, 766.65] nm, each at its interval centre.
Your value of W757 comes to 0.06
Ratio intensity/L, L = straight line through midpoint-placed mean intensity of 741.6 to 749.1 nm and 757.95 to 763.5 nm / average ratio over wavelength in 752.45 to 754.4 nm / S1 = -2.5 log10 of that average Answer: 0.05 mag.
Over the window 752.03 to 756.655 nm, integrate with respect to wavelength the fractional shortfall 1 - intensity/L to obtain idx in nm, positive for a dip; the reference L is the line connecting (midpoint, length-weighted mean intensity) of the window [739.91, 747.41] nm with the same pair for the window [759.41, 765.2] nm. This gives 0.20 nm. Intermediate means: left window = 20.4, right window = 20.5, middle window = 19.6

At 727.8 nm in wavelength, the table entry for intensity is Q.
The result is 19.8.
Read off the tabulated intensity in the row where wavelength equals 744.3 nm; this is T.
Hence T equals 20.1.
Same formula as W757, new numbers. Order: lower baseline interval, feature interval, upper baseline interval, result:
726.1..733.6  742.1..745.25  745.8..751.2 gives 0.01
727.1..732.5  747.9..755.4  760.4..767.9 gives 0.02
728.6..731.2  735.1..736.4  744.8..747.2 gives 0.05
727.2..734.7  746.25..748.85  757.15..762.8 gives 0.01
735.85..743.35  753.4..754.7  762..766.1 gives 0.04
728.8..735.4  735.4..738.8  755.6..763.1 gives 0.01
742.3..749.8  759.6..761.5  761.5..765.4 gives -0.07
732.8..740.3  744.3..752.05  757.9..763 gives 0.01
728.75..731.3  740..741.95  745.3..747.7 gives -0.01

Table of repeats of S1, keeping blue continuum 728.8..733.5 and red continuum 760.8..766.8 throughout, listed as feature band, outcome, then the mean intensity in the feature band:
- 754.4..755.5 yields 0.04 mag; 19.7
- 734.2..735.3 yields 0.03 mag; 20.3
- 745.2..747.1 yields 0.01 mag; 20.4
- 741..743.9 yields 0.00 mag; 20.6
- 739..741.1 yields 0.00 mag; 20.7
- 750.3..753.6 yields 0.03 mag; 20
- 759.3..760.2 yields -0.03 mag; 21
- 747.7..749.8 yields 0.01 mag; 20.4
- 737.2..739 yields -0.01 mag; 21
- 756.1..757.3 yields 0.06 mag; 19.3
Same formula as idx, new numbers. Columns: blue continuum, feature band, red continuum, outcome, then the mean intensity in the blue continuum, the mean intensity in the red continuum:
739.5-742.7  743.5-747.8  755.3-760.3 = 0.05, 20.7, 20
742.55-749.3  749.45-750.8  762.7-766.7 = 0.00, 20.3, 20.1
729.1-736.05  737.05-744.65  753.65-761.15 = -0.08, 20.7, 20.1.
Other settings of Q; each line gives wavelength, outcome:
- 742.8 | 20.7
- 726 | 20.7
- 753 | 19.5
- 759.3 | 20.6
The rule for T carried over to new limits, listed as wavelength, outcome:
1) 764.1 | 20.4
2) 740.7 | 20.6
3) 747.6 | 20.4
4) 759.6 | 20.7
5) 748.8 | 20.5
